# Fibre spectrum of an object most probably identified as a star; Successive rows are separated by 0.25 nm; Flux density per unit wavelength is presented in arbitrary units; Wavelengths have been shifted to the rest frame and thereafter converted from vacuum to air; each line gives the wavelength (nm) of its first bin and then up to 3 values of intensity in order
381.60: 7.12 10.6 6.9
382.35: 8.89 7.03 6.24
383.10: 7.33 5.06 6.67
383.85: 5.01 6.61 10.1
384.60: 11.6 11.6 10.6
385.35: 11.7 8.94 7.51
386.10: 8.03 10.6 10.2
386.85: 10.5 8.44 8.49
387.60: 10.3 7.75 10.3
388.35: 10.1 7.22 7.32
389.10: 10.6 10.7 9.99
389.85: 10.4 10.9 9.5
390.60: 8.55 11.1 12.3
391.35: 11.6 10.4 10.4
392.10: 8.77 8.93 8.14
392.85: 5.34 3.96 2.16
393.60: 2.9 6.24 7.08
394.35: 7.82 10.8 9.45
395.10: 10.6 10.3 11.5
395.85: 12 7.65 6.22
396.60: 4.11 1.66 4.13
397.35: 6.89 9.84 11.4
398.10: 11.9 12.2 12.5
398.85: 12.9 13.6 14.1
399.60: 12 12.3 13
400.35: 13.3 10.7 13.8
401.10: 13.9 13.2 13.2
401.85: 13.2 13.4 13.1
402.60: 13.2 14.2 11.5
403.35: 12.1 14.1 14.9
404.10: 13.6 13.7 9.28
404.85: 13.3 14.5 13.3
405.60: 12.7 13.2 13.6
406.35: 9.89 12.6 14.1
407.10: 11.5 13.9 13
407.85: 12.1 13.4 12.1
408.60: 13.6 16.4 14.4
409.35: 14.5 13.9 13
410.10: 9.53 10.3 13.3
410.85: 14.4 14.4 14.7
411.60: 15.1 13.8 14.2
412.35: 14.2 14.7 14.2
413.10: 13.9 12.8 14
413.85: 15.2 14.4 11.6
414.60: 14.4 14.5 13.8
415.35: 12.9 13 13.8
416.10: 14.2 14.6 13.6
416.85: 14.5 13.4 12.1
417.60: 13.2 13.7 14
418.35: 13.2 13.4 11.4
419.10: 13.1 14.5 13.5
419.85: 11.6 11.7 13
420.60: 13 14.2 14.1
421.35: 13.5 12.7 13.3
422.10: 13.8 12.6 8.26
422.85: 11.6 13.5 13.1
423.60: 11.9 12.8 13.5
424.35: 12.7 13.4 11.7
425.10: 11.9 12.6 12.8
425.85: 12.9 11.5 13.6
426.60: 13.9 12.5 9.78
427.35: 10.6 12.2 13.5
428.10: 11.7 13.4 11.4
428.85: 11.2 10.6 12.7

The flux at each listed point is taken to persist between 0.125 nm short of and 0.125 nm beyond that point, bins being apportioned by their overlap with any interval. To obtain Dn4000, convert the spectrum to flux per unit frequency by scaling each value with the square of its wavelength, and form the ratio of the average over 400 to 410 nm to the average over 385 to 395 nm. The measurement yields 1.60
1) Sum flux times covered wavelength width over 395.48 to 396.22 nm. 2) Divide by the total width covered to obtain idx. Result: 10.4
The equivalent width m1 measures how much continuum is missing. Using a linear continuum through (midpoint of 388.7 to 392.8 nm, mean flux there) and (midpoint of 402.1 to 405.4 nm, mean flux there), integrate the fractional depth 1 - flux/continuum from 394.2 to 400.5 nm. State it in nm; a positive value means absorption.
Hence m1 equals 0.82 nm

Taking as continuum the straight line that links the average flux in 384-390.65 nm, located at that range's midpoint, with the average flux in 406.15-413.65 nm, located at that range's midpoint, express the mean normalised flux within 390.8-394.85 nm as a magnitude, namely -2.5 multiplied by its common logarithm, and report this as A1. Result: 0.30 mag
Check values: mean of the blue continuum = 9.6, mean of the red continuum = 13.4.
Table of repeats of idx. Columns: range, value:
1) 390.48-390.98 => 9.86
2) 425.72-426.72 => 13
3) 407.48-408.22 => 12.8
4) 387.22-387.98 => 8.85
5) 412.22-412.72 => 14.4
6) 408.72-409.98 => 14.4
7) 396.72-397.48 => 4.26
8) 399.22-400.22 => 12.9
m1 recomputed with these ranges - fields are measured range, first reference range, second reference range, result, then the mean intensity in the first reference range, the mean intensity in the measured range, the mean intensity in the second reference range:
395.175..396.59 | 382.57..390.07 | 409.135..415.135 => 0.207 nm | 8.95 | 9.13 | 13.7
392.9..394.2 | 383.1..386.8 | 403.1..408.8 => 0.749 nm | 8.85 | 4.47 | 12.9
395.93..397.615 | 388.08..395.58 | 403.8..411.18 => 0.740 nm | 8.81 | 5.69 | 13.1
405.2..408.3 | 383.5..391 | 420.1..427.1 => -0.448 nm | 9.4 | 12.8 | 12.7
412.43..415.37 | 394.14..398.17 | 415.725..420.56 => -0.372 nm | 8.44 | 13.9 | 13.3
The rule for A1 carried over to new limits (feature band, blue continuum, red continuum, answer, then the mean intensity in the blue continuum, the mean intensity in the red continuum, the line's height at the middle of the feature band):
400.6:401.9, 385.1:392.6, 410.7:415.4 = -0.11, 9.7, 14.1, 11.9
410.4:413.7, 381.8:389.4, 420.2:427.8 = -0.23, 8.77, 12.6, 11.4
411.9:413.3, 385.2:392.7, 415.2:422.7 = -0.14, 9.66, 13.1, 12.4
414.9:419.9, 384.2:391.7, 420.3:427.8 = -0.11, 9.9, 12.6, 12.1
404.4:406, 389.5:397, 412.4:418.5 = -0.14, 8.34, 13.7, 11.2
